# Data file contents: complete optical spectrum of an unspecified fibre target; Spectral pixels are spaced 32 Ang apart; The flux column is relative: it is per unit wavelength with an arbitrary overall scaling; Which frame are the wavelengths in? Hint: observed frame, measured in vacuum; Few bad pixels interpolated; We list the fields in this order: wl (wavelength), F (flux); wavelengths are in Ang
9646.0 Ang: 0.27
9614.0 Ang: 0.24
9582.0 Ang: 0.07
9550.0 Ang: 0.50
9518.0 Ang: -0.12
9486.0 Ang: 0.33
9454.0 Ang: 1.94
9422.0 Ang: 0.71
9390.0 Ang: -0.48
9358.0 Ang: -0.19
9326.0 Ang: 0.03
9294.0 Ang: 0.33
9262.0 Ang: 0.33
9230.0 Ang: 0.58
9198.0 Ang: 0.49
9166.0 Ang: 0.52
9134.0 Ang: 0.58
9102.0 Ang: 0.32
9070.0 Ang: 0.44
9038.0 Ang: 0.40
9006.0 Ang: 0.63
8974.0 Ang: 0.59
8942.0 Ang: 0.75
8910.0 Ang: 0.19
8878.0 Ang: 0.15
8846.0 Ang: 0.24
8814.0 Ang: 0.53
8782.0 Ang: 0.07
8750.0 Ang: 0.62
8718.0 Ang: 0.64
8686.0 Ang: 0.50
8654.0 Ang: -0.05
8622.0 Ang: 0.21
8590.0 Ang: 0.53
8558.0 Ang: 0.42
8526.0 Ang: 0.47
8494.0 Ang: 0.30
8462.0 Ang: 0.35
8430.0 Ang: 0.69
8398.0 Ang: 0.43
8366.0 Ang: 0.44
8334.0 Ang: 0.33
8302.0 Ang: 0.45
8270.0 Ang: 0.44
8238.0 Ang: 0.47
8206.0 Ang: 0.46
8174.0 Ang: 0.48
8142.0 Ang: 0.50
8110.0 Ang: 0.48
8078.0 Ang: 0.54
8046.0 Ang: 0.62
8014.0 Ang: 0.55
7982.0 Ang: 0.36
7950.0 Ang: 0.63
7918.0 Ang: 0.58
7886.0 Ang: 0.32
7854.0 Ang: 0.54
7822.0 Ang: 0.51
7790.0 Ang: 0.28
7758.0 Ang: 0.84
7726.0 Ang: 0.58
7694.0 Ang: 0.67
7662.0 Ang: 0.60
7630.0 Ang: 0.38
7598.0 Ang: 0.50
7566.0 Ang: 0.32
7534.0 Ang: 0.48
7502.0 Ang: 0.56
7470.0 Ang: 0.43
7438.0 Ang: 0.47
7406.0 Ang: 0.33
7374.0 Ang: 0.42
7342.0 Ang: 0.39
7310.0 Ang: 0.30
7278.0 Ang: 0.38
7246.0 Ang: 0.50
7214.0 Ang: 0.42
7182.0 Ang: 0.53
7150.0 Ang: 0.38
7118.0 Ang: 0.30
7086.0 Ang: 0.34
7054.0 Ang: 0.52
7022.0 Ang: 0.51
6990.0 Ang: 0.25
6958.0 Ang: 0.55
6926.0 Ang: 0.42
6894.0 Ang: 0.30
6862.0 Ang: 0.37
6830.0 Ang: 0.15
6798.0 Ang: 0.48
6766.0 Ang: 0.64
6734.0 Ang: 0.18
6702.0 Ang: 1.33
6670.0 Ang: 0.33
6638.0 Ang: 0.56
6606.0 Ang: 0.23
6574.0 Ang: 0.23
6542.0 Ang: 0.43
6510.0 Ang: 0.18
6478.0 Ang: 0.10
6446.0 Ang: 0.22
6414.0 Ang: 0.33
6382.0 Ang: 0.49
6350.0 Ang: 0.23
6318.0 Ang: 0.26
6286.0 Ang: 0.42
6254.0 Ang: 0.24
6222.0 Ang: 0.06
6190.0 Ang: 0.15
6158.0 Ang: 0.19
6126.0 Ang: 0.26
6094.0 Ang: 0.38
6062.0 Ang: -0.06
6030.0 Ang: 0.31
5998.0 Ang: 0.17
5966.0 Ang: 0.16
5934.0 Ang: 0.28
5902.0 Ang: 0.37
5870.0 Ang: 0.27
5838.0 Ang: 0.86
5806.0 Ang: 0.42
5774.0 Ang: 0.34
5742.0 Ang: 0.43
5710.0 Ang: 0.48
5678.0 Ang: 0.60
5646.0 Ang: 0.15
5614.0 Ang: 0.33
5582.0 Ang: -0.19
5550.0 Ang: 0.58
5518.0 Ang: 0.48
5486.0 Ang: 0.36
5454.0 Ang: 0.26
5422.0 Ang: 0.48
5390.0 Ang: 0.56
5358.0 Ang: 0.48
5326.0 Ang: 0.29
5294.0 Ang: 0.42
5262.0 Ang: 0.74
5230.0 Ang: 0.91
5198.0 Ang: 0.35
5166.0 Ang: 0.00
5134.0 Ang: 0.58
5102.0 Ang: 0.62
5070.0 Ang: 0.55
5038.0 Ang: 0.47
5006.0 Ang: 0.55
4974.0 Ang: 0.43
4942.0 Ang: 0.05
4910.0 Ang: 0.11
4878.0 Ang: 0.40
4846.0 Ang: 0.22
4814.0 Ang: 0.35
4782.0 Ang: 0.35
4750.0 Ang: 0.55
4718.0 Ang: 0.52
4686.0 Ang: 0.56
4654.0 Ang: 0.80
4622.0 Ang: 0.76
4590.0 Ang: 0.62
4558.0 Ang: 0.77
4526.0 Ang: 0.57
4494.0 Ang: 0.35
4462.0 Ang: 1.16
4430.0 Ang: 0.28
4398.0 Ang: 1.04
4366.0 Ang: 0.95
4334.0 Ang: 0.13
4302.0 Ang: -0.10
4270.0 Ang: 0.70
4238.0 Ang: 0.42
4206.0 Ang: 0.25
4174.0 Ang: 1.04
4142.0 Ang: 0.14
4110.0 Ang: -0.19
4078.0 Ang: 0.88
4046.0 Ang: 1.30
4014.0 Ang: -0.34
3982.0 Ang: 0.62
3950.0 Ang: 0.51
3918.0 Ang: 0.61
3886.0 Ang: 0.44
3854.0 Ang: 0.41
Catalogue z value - 0.80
